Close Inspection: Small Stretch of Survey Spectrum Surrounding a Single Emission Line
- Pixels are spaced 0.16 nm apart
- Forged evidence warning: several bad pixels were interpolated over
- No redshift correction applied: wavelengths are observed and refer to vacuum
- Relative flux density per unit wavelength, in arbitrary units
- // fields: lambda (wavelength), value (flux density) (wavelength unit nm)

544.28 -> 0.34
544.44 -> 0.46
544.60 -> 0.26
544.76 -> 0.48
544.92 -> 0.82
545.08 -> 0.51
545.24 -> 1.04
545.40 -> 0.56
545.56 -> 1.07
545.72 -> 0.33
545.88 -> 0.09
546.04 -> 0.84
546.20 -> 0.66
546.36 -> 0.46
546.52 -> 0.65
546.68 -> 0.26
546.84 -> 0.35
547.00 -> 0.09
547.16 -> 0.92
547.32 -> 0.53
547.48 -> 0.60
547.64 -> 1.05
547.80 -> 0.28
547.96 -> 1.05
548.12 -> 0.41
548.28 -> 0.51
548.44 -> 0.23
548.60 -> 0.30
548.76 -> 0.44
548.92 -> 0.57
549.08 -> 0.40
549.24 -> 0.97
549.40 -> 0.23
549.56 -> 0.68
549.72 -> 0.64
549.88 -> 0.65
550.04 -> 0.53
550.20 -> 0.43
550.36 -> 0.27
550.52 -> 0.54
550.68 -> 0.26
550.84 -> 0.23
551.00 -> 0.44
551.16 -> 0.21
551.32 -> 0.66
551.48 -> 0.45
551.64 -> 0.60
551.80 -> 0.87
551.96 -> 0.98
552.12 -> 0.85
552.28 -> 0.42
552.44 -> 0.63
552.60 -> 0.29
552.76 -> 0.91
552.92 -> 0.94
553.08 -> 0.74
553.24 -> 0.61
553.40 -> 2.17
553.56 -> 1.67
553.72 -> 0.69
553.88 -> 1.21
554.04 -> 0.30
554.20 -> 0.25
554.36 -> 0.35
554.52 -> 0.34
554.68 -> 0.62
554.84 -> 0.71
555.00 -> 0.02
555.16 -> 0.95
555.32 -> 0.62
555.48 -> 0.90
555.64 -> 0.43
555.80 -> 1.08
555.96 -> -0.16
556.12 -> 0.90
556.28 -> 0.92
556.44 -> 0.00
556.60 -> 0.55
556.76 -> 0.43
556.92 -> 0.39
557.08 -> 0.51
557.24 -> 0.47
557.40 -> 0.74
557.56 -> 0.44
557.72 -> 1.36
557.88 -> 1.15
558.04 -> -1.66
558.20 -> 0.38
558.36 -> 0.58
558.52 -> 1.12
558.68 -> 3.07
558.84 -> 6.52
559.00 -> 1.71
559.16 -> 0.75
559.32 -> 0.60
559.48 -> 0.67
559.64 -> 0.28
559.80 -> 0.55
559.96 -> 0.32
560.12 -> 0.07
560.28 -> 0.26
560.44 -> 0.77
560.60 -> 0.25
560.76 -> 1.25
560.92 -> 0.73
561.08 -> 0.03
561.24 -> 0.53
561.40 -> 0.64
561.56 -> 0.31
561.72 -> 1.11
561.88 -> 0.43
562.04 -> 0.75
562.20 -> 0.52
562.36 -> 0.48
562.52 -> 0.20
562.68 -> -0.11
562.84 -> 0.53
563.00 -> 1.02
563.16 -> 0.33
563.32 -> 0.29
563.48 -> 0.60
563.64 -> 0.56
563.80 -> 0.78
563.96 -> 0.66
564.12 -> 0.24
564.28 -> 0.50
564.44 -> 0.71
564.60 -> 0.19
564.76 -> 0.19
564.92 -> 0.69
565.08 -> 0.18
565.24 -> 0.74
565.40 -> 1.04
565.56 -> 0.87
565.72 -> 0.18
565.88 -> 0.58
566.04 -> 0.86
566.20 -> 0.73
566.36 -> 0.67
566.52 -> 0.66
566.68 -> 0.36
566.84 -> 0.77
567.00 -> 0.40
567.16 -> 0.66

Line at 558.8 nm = [O III]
